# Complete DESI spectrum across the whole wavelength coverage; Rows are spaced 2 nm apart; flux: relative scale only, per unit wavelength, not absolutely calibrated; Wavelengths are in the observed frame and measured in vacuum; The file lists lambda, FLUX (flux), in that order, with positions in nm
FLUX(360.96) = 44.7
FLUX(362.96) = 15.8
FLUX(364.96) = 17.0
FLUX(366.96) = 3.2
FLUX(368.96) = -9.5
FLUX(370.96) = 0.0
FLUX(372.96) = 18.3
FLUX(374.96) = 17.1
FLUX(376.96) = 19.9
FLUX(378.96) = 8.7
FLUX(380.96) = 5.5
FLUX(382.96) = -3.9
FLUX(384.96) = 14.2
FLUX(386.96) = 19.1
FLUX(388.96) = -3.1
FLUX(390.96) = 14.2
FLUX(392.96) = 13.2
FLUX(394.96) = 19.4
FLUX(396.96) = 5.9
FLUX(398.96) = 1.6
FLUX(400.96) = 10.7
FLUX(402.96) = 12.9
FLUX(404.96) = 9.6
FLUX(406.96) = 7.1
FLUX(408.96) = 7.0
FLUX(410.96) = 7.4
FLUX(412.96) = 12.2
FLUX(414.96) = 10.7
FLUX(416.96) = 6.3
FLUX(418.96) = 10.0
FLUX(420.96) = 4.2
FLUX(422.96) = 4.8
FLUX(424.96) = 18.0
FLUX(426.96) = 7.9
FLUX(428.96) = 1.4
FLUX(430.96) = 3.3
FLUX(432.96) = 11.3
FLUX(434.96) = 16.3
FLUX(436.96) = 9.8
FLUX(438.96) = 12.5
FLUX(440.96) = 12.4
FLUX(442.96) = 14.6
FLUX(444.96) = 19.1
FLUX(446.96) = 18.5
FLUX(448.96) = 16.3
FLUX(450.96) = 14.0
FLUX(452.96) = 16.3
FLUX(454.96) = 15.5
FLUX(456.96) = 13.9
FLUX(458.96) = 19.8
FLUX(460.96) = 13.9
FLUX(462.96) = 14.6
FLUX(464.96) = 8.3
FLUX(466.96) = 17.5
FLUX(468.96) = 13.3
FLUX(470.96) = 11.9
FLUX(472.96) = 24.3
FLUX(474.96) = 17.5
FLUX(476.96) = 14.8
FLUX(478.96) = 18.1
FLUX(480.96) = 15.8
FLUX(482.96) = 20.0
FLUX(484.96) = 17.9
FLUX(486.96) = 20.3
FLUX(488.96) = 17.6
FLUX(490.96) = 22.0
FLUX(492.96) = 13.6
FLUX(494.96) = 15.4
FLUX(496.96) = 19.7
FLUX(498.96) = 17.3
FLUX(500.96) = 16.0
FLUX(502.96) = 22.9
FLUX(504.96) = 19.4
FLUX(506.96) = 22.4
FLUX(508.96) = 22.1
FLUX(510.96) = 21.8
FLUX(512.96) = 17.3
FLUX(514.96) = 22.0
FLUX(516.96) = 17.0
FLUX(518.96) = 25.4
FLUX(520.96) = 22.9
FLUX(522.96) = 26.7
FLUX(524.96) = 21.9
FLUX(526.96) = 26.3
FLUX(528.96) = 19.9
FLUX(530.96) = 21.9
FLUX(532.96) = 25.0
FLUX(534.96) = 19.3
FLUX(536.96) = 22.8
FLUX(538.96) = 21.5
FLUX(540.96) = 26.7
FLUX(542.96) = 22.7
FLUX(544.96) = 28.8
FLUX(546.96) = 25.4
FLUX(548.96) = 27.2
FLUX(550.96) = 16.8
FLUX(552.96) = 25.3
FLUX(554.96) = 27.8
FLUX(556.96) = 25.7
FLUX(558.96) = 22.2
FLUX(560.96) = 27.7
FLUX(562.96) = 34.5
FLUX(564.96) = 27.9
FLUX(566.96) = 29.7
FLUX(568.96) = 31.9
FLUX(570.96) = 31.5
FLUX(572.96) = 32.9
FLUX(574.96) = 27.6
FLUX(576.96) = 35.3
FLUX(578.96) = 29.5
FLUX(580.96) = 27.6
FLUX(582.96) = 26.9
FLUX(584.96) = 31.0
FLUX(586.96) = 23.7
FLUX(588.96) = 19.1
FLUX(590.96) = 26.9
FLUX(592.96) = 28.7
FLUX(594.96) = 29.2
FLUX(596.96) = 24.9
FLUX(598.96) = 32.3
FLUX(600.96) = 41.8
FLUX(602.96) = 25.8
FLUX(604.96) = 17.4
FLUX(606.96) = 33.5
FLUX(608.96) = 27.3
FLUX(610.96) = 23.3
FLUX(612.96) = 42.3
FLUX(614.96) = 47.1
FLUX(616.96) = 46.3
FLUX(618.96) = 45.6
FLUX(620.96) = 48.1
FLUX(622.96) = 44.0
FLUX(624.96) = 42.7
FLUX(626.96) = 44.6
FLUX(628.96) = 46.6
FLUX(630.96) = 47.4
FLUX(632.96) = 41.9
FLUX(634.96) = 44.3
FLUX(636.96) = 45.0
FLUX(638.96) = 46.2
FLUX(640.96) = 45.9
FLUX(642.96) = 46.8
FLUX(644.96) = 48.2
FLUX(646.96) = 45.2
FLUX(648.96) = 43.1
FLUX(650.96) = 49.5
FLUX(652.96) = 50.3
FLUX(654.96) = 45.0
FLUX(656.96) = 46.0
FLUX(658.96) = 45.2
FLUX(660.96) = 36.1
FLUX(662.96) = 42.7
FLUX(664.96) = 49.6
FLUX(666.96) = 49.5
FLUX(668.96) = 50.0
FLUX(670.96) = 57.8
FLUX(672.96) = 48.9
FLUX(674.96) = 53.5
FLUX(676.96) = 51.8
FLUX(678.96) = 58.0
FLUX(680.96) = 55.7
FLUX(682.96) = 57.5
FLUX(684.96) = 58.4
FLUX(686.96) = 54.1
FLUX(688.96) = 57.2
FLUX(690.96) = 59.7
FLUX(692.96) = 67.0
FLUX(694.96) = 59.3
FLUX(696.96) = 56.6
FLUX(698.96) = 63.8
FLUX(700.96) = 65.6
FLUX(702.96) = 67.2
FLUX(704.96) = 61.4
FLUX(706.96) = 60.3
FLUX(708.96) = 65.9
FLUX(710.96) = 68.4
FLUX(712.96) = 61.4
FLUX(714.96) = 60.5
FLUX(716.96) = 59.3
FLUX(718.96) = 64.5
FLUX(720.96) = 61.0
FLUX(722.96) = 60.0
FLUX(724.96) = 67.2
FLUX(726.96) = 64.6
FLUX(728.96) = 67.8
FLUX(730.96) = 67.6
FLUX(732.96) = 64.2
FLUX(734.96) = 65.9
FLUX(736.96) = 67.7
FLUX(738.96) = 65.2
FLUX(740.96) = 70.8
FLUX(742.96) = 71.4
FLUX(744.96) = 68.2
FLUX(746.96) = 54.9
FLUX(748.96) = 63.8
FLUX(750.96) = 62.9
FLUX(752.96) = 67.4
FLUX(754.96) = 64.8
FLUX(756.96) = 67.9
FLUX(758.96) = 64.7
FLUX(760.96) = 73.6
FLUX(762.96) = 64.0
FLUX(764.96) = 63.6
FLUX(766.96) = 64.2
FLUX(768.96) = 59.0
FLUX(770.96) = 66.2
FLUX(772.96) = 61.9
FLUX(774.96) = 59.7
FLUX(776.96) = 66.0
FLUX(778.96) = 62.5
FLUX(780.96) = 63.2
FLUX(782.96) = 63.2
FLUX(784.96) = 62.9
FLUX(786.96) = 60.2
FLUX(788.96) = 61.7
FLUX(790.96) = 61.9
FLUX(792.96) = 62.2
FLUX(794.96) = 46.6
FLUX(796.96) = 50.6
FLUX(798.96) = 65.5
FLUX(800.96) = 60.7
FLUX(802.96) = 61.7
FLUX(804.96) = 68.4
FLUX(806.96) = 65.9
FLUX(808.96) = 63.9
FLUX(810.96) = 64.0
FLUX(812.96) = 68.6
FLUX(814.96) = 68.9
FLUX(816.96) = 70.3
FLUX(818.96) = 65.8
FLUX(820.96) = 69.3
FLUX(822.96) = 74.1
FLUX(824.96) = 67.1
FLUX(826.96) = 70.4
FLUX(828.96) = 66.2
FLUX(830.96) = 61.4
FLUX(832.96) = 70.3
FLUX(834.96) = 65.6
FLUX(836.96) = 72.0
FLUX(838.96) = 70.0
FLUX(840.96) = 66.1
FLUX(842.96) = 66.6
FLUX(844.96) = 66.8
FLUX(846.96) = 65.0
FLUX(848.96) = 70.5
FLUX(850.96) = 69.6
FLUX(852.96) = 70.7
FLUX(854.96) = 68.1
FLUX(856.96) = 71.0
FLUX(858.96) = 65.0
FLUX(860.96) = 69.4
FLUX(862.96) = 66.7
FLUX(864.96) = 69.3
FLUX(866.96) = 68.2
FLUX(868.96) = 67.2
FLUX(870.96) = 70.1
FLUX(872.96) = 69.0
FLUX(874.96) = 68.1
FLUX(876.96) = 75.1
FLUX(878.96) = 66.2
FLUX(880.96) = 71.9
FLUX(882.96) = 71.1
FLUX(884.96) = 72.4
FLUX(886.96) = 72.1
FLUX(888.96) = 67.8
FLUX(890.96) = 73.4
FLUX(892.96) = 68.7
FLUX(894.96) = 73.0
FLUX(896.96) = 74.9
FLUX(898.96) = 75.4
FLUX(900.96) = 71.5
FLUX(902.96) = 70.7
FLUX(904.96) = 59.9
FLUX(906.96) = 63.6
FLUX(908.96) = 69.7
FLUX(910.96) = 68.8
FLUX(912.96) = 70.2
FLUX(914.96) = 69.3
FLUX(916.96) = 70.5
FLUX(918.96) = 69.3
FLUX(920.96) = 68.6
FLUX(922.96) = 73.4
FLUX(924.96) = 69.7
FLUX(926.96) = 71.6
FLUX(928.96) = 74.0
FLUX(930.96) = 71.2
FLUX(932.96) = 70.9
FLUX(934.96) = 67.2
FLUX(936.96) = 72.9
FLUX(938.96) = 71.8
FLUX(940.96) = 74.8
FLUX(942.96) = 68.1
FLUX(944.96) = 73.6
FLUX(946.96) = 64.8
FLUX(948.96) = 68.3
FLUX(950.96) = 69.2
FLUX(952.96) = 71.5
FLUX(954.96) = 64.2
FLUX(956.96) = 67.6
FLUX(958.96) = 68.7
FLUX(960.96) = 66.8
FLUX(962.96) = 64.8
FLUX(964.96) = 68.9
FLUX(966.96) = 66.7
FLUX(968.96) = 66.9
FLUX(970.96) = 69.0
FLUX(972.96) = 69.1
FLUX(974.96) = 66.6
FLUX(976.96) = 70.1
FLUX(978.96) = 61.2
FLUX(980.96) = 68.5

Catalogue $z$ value 0.537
